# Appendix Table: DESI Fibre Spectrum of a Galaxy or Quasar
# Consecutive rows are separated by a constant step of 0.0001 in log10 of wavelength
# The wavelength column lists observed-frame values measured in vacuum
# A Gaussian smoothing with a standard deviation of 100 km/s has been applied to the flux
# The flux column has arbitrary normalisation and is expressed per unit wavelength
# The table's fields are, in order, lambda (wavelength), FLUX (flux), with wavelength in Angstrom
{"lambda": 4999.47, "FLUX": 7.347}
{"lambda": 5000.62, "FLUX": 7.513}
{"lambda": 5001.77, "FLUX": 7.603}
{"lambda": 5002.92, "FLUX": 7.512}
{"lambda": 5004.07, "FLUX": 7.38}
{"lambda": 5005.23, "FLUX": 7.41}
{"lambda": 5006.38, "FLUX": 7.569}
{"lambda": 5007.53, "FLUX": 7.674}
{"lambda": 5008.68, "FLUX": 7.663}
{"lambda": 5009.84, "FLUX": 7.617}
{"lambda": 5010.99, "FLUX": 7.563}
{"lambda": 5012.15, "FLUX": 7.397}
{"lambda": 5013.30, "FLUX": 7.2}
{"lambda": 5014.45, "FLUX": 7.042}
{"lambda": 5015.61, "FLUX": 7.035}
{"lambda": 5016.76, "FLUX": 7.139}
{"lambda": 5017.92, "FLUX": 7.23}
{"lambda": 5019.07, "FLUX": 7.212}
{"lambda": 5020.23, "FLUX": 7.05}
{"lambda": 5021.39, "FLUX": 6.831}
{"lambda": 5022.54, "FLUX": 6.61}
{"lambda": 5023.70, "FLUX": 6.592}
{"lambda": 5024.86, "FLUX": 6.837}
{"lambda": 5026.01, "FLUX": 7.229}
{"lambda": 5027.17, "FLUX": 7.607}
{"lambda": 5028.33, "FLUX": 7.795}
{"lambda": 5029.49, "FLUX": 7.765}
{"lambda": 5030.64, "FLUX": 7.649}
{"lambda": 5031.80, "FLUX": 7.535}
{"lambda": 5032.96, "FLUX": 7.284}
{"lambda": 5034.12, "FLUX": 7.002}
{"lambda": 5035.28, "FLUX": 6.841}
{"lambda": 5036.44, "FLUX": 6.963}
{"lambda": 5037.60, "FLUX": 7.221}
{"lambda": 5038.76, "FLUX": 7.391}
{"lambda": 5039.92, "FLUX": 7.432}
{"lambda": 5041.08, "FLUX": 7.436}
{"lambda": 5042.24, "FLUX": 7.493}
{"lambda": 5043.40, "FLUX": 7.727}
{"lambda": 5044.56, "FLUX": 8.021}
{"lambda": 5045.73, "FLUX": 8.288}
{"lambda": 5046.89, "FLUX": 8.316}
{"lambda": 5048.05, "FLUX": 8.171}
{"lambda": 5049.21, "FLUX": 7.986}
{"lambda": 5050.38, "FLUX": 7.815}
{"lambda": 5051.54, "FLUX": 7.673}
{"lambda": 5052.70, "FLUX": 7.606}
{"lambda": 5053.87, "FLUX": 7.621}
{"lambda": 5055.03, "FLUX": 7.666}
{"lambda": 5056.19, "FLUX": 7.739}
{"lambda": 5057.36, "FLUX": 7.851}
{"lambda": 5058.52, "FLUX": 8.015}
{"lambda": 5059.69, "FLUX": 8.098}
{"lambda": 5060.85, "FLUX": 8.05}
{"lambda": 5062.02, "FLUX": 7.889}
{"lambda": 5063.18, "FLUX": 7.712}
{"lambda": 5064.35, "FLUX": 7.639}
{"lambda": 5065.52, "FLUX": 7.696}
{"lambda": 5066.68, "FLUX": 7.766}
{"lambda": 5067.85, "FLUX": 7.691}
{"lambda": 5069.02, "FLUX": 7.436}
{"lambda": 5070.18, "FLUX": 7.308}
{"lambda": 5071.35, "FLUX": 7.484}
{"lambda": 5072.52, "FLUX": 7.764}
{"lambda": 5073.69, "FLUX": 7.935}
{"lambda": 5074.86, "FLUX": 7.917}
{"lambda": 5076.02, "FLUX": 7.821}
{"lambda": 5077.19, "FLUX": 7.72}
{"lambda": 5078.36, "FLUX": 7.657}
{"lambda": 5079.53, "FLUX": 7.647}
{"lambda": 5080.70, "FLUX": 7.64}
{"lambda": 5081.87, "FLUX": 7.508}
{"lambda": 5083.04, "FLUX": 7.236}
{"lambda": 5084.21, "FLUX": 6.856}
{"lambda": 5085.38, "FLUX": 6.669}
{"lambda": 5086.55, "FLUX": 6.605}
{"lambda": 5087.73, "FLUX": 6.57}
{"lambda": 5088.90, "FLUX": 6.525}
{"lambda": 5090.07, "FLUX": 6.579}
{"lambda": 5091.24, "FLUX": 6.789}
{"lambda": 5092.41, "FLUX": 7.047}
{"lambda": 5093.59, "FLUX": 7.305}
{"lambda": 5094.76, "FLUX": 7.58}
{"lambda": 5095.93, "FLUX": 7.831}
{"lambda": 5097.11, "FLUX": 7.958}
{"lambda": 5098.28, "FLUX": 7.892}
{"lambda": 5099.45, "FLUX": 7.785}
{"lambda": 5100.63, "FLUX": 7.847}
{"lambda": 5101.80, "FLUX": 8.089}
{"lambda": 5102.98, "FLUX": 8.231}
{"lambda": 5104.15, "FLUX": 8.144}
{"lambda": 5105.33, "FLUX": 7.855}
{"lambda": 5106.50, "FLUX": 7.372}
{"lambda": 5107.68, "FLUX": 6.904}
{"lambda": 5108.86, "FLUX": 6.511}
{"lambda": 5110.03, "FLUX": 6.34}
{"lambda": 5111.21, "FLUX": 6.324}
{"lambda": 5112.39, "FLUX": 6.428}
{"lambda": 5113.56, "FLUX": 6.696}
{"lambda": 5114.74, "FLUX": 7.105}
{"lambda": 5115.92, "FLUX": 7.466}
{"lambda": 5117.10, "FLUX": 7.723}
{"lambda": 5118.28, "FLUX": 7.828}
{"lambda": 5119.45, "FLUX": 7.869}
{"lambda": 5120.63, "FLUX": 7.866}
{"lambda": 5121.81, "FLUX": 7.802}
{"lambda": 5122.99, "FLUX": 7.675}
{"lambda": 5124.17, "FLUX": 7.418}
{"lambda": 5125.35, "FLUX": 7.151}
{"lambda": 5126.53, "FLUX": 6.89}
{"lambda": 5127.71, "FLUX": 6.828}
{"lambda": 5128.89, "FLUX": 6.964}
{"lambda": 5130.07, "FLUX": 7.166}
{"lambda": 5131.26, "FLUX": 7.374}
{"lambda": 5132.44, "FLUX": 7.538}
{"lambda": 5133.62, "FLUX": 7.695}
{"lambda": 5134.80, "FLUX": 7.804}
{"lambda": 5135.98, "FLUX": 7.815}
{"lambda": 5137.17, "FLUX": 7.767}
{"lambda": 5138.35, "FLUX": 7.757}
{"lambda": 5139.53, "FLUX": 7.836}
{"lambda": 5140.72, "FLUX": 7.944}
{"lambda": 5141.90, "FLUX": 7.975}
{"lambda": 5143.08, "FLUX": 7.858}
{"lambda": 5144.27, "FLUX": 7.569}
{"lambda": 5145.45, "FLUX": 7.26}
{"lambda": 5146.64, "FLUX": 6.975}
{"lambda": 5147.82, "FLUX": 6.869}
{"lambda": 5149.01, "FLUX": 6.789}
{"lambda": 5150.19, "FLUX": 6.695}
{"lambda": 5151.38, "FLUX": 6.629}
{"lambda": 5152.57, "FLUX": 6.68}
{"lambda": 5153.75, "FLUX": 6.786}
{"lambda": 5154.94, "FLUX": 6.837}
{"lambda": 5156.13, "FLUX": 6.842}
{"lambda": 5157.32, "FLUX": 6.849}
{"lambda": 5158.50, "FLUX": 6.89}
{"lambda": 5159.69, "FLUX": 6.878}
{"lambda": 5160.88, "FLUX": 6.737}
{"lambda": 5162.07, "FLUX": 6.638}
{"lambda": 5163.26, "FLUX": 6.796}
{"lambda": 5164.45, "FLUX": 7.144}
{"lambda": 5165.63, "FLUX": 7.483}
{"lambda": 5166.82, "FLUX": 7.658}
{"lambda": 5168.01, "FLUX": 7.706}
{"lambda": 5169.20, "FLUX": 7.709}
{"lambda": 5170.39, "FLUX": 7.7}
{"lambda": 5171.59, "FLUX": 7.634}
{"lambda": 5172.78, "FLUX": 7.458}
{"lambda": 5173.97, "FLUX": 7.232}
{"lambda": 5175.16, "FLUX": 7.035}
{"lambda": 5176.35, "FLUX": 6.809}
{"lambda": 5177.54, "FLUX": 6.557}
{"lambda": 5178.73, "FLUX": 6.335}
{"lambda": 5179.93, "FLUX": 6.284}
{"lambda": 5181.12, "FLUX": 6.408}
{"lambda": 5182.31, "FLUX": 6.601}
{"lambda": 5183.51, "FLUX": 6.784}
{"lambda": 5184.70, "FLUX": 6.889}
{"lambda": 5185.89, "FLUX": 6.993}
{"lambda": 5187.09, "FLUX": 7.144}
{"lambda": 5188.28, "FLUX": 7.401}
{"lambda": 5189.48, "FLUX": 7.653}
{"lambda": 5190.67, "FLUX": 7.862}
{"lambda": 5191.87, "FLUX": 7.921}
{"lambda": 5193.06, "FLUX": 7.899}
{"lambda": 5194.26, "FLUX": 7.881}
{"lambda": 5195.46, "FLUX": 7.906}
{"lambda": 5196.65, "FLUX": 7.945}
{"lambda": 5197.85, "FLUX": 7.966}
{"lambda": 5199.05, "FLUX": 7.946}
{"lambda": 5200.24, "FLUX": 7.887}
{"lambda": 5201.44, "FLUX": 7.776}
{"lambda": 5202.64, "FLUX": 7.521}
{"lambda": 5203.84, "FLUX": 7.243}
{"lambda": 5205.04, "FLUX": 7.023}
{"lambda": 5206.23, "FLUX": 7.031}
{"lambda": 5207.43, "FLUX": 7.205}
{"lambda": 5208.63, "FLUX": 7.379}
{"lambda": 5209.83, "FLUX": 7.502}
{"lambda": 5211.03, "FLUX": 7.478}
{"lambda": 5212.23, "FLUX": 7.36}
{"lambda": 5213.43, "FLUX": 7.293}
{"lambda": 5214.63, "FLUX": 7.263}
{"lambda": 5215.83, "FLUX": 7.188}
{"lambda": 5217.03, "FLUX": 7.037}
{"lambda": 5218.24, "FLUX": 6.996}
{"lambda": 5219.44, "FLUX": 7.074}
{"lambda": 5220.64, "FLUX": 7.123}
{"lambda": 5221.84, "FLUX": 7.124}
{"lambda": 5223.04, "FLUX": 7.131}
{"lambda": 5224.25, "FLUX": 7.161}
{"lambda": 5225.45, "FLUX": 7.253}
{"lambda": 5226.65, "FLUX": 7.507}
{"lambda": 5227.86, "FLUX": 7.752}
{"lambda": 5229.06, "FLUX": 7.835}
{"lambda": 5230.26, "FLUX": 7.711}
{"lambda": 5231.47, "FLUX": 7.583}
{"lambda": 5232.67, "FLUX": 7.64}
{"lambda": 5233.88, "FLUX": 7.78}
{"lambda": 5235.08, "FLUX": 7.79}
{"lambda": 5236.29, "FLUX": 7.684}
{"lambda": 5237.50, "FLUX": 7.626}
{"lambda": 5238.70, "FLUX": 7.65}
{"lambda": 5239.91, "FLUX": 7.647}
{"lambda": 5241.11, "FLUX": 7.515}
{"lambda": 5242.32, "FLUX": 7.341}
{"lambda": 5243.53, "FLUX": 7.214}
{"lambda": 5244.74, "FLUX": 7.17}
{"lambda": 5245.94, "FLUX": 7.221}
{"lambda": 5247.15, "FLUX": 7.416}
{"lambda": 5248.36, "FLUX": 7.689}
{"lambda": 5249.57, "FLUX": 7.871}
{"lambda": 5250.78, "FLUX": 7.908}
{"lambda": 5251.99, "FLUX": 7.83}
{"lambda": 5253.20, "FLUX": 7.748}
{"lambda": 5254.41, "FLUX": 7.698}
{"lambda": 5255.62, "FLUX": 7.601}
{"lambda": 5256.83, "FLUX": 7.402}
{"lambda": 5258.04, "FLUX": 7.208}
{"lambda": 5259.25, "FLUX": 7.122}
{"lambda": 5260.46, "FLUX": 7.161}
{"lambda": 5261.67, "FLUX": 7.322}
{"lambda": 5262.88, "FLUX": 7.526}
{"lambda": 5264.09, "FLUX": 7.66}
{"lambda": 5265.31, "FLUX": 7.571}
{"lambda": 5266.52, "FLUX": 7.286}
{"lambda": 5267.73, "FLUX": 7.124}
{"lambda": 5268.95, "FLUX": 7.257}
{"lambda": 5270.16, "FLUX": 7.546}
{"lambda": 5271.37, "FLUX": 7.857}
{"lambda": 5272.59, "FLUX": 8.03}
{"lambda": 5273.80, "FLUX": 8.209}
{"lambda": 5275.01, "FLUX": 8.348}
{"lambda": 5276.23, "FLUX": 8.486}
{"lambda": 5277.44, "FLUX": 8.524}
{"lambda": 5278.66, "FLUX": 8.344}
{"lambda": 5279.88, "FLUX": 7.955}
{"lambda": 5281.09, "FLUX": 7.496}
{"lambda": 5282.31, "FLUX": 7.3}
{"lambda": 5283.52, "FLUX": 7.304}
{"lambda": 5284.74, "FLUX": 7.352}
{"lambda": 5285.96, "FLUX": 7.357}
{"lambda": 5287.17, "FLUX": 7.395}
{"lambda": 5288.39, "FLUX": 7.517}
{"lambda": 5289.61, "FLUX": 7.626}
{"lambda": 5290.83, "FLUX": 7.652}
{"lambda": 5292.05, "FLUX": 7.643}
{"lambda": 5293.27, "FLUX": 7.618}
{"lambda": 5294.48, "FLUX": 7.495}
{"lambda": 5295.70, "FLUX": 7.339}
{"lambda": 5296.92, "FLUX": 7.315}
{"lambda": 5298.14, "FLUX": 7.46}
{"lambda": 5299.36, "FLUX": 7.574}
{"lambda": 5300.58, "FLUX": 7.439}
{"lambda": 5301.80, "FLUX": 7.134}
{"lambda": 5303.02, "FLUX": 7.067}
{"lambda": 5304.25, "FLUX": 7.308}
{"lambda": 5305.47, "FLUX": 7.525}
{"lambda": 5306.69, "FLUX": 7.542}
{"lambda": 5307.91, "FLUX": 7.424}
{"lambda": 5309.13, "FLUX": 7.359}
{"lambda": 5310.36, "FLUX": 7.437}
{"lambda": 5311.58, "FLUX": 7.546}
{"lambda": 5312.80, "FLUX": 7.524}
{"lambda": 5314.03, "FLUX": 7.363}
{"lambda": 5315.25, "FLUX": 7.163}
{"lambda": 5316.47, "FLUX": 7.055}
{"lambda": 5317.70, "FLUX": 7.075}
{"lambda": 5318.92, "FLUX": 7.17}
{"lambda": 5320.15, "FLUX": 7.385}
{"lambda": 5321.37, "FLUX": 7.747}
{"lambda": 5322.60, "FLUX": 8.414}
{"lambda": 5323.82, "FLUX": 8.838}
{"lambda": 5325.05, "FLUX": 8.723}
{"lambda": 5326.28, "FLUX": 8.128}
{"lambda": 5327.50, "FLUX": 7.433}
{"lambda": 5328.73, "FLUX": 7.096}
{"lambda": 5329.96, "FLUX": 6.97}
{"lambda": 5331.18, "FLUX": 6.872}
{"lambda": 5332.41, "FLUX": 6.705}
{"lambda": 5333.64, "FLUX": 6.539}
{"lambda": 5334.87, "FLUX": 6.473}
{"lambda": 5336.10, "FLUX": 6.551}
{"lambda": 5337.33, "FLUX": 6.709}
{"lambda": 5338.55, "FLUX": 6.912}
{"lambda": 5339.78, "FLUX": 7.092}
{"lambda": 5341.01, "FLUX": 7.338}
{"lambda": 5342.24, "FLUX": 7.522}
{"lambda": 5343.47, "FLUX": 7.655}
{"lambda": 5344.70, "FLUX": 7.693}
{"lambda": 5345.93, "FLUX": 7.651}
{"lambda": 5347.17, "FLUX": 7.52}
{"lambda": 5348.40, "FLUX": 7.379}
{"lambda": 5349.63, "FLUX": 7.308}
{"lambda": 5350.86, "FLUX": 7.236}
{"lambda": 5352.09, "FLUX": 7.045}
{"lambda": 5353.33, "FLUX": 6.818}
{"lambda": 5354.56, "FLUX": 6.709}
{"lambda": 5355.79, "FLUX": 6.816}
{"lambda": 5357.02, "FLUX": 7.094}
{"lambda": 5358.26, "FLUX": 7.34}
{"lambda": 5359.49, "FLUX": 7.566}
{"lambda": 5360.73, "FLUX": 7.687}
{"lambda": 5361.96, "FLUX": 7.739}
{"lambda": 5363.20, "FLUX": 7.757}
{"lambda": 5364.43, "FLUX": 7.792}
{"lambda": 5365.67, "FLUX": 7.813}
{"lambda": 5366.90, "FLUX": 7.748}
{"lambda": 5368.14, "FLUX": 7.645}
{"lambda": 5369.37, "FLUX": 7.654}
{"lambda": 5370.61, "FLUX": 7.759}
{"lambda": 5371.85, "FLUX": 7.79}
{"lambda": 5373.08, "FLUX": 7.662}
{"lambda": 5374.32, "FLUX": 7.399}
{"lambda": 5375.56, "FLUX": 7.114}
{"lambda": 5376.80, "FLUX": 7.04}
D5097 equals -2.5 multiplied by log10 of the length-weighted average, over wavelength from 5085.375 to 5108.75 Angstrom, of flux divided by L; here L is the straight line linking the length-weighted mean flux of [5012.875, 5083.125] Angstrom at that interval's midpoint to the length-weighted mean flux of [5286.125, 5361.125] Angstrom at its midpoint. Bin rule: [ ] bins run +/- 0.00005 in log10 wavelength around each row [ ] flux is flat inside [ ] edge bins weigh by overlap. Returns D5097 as 0.019 mag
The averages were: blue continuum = 7.54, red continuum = 7.35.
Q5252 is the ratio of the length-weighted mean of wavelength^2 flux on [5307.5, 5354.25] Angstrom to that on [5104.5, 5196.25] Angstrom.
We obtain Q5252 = 1.1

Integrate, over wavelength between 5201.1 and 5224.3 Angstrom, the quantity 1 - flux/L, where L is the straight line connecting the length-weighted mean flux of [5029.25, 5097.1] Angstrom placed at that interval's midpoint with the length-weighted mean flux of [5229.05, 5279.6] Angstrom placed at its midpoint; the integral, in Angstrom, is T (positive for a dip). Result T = 1.2 Angstrom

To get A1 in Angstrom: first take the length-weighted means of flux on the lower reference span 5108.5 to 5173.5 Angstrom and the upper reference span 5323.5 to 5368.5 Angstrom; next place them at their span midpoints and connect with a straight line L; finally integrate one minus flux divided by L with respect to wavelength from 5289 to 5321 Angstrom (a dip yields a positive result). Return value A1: -0.3 Angstrom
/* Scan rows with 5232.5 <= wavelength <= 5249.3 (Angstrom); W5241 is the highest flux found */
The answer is 7.79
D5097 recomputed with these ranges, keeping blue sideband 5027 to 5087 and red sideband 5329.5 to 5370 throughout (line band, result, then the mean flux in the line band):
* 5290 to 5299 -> -0.03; 7.51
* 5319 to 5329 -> -0.10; 7.96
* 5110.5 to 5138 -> 0.03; 7.35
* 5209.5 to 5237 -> 0.00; 7.4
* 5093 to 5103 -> -0.04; 7.81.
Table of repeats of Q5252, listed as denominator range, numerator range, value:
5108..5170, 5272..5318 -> 1.11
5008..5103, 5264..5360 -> 1.10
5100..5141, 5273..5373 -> 1.09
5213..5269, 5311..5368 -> 1.03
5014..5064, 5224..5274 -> 1.09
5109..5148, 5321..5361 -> 1.07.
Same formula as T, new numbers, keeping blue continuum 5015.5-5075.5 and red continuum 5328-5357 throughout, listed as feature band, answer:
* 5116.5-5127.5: -0.2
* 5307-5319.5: -0.3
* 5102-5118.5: 0.5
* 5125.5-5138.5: 0.0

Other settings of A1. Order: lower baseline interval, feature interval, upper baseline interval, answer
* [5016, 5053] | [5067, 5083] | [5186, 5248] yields -0.4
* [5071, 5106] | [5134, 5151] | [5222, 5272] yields 0.0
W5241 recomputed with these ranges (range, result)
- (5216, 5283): 8.524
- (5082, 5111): 8.231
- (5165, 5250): 7.966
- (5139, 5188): 7.975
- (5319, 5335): 8.838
